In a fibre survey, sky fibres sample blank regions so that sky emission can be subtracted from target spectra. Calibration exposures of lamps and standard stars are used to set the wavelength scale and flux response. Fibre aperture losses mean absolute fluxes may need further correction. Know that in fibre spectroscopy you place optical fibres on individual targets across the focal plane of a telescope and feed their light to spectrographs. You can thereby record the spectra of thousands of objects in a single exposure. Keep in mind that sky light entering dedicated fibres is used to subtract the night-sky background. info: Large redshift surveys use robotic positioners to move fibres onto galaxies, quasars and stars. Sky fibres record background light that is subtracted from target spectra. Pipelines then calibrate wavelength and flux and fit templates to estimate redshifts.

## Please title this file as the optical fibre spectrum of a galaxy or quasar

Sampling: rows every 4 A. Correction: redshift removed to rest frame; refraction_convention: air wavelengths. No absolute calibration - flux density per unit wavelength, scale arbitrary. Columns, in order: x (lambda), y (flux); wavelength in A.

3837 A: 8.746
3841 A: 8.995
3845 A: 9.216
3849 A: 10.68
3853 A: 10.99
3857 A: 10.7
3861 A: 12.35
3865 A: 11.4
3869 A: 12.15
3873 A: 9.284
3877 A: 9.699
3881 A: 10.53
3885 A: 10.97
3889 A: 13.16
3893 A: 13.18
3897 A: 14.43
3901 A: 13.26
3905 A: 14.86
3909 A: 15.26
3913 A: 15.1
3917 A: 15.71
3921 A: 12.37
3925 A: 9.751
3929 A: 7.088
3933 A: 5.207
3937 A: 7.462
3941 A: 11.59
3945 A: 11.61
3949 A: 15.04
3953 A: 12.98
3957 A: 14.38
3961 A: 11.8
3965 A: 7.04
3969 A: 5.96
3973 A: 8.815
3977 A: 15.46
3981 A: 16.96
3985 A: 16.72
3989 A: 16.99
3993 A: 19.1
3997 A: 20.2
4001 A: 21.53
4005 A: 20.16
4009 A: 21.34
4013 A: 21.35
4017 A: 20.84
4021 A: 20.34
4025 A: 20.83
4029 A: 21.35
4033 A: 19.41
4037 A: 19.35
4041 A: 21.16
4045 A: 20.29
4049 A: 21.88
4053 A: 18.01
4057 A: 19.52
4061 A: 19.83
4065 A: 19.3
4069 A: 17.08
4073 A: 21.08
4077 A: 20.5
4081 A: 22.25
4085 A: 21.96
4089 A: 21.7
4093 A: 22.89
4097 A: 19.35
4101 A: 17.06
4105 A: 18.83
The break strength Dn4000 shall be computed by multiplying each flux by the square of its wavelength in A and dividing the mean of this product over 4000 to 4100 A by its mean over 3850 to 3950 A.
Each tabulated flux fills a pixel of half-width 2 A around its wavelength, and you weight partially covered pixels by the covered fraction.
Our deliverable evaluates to 1.89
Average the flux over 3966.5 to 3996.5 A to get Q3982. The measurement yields 14.5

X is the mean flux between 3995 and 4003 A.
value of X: 20.9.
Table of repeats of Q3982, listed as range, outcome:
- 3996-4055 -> 20.5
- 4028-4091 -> 20.3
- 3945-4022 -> 16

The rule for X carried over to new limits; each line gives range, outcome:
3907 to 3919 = 15.4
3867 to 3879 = 10.4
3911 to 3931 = 12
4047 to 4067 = 19.7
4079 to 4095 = 22.2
